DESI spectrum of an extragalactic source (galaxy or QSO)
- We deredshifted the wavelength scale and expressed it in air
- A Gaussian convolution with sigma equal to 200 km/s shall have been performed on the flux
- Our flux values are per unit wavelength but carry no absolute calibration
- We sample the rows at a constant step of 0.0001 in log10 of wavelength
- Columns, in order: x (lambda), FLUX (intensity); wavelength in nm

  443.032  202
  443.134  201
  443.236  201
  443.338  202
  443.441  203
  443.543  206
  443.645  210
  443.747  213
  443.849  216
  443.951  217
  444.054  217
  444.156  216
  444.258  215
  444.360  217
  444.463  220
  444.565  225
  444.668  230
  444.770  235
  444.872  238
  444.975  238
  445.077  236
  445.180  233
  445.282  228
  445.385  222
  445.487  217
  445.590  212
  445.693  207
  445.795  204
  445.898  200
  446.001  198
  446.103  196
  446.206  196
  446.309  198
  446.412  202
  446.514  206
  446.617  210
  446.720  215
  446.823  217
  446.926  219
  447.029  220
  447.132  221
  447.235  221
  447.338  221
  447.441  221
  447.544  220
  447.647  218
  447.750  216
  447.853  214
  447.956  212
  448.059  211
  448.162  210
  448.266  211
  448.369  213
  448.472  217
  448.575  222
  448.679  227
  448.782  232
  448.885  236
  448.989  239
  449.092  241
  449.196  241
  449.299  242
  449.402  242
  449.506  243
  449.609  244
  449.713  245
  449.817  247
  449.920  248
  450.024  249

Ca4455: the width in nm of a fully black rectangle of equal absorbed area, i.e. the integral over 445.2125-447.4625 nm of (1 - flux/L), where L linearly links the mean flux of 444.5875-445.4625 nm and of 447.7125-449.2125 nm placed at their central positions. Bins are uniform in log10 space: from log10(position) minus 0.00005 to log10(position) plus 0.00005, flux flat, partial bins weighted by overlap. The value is 0.17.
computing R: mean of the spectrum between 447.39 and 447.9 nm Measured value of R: 218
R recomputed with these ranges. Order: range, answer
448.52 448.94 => 229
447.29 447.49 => 221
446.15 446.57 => 201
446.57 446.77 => 212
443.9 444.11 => 217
